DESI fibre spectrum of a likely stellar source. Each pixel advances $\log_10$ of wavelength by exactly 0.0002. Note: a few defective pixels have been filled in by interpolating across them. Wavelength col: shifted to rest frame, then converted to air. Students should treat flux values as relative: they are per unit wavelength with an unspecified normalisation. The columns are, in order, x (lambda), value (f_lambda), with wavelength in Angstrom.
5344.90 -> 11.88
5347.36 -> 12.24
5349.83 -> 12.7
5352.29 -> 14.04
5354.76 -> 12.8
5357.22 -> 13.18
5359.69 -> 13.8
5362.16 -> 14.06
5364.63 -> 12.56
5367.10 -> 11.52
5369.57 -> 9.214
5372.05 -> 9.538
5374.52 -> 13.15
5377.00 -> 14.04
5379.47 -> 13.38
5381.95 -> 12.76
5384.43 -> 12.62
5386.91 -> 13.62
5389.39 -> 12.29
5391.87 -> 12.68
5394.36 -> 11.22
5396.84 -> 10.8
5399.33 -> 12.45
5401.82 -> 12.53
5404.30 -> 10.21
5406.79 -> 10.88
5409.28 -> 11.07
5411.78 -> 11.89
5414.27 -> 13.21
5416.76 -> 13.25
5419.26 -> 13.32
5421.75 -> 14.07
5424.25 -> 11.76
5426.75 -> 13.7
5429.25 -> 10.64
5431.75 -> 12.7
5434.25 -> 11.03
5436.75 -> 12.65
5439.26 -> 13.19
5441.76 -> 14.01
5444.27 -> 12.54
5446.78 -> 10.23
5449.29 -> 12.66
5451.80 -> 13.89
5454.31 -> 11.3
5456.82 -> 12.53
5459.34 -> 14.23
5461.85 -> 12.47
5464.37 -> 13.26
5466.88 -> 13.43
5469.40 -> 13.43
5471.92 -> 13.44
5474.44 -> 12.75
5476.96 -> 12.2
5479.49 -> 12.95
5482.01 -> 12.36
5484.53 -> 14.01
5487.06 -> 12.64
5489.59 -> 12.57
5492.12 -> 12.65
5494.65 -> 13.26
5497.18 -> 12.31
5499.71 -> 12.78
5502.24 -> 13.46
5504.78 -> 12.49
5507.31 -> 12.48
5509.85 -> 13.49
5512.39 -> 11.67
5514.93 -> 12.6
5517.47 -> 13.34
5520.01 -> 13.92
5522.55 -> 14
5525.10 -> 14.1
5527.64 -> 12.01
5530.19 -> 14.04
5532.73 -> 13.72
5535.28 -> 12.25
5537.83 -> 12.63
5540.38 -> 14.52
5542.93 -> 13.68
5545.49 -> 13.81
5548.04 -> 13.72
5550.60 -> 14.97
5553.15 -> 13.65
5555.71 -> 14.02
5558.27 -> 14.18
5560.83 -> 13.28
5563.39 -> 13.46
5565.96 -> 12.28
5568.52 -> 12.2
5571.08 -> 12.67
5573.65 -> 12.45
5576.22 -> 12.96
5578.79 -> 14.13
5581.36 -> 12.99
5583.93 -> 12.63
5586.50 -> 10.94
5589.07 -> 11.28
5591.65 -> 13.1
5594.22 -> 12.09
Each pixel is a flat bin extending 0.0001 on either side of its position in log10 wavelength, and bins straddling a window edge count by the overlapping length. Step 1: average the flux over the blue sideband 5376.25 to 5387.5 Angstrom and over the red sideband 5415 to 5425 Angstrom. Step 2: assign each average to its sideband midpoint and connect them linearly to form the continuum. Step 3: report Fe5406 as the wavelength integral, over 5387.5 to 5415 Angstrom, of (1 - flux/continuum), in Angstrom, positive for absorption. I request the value 3.00 Angstrom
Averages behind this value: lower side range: 13.2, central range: 11.8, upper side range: 13.2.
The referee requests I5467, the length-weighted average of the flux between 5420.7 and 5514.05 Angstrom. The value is 12.7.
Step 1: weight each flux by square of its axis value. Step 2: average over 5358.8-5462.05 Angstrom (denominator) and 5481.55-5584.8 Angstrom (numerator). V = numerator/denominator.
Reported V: 1.12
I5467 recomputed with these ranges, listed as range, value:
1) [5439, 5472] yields 12.9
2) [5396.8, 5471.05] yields 12.5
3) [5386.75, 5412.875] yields 11.7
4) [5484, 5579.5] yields 13.2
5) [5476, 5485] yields 12.8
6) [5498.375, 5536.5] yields 13.1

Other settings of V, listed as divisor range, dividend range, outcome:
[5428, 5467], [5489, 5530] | 1.06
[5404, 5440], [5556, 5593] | 1.10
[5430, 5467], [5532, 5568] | 1.11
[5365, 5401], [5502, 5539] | 1.14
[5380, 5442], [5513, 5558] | 1.15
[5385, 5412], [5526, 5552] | 1.21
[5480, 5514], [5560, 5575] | 1.02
